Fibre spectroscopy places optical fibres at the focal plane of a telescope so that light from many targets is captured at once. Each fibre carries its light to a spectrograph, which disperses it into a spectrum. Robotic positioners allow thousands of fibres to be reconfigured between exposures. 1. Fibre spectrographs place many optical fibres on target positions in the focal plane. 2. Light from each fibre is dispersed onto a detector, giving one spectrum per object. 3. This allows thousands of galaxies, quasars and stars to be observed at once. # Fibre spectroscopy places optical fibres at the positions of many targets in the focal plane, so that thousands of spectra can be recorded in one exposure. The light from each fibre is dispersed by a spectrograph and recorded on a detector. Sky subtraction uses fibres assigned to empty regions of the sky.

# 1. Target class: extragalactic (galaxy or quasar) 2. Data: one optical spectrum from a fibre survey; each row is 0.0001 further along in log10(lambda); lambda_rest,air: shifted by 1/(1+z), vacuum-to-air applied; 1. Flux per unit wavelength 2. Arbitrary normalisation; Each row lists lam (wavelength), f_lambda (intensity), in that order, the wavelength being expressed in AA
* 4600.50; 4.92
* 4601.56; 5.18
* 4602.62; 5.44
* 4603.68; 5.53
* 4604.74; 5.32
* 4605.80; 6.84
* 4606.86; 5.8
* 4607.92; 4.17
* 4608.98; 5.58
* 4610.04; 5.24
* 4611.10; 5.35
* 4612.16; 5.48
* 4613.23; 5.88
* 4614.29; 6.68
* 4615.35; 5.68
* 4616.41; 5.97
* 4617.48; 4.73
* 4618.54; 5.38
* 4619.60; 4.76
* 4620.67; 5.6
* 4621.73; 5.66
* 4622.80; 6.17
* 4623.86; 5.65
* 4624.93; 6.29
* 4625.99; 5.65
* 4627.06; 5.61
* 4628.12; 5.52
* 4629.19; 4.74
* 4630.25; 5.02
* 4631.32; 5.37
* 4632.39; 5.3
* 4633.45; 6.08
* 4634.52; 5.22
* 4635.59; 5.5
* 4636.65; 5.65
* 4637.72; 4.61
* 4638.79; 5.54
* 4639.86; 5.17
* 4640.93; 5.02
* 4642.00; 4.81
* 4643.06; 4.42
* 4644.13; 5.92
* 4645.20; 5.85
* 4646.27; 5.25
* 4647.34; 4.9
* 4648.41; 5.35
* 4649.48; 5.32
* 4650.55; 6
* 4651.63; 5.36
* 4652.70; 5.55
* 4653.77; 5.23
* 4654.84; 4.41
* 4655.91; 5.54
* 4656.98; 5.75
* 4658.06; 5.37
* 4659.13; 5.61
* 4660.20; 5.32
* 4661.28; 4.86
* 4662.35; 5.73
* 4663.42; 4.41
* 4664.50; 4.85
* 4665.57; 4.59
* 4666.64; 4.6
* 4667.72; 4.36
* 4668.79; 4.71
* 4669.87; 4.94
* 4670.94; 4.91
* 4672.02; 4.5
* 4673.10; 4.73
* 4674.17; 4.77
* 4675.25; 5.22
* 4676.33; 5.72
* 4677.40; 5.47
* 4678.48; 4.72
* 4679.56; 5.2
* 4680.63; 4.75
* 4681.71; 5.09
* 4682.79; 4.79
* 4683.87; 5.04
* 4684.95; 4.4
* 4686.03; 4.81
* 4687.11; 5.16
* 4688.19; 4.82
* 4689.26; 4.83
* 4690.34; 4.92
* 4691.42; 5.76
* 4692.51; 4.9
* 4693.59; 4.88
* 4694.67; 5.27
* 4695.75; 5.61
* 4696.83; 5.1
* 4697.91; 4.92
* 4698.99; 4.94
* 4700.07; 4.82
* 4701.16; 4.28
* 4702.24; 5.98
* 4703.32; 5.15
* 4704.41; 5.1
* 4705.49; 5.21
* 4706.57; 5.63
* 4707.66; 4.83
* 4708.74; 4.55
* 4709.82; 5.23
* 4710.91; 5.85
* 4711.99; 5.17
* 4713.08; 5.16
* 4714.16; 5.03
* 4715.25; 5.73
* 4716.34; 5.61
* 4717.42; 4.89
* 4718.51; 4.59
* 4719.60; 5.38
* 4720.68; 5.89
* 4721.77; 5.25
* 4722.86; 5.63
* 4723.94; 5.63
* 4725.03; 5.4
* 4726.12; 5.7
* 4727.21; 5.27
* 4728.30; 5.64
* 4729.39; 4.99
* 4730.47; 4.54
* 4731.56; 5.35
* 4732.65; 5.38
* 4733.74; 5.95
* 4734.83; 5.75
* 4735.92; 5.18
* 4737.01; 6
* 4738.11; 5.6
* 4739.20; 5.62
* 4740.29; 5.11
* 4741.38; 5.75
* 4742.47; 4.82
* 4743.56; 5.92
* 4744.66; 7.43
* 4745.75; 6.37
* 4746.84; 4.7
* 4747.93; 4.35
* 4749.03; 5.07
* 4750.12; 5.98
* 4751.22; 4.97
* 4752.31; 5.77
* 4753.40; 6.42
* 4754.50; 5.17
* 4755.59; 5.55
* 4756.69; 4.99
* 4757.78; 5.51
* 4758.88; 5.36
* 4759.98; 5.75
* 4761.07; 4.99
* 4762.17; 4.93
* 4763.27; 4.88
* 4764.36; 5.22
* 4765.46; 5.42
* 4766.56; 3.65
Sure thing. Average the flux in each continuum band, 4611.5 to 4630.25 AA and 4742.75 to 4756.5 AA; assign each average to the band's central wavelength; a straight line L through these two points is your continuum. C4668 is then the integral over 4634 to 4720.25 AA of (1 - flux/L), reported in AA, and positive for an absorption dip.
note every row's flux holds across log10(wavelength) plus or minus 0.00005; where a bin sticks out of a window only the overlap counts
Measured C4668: 7.5 AA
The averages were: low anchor 5.6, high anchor 5.61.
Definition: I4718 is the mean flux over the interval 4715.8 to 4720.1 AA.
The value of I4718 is 5.11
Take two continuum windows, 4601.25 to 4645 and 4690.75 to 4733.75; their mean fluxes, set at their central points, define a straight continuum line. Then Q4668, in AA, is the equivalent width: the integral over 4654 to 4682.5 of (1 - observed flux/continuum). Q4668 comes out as 1.8 AA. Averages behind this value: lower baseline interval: 5.46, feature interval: 5.01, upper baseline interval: 5.25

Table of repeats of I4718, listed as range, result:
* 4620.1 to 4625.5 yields 5.86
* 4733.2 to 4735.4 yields 5.84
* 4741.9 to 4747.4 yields 5.85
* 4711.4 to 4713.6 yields 5.18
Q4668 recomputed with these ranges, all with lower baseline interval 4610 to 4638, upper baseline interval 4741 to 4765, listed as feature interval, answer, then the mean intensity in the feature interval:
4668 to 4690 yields 2.3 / 4.92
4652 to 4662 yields 0.4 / 5.3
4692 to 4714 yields 1.4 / 5.13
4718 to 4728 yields 0.1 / 5.42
